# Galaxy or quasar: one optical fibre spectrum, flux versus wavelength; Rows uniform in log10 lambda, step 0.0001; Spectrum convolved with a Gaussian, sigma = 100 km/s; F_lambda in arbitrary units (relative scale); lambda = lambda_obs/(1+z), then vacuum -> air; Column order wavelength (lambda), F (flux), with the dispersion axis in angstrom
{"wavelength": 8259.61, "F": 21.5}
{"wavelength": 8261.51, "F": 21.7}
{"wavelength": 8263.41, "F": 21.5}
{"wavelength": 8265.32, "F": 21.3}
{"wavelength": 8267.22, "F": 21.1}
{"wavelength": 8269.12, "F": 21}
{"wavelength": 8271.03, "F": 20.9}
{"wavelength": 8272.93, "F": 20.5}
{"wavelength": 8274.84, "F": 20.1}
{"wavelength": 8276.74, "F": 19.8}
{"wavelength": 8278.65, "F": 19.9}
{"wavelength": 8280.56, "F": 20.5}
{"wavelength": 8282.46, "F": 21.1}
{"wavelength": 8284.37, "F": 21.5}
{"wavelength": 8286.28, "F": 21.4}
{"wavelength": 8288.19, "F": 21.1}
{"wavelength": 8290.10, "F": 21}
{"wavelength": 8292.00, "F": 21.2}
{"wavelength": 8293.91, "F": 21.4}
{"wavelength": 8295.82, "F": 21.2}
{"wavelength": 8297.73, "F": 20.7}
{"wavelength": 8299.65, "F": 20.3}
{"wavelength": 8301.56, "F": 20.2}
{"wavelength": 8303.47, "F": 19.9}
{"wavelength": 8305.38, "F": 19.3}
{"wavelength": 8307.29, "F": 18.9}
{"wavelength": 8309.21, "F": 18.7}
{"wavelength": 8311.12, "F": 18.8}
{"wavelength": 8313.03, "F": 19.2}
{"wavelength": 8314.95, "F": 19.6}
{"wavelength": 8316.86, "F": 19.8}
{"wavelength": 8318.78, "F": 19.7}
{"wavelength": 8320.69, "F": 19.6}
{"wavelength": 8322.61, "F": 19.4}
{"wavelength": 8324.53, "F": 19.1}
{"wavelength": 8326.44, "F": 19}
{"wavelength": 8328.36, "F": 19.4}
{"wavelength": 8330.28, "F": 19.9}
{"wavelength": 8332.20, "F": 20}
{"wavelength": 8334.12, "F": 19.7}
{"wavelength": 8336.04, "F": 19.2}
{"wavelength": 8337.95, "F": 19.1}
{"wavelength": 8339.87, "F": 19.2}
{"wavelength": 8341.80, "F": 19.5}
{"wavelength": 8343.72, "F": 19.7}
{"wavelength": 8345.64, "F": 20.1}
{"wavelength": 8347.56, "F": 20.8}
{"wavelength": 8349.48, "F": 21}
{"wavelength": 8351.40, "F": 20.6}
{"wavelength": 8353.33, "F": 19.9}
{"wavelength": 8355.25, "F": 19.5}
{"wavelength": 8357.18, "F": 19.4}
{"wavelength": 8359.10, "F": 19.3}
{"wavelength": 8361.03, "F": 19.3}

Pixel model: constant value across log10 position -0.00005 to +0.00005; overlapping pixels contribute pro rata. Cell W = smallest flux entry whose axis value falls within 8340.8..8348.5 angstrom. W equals 19.5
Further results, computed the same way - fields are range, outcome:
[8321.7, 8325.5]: 19.1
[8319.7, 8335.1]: 19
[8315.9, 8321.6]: 19.6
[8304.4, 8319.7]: 18.7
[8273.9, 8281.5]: 19.8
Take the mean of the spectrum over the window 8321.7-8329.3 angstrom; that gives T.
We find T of 19.2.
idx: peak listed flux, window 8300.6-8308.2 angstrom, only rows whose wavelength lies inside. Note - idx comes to 20.2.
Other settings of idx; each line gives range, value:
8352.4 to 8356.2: 19.9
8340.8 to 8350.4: 21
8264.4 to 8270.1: 21.3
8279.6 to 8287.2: 21.5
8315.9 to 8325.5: 19.8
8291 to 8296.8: 21.4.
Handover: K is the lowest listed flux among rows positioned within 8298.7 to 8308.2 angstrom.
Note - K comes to 18.9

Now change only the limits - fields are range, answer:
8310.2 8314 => 18.8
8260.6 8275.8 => 20.1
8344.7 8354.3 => 19.9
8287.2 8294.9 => 21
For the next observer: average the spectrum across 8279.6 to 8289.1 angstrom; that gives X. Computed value 21.1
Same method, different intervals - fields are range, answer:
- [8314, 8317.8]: 19.7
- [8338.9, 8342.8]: 19.3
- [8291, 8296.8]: 21.3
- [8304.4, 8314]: 19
